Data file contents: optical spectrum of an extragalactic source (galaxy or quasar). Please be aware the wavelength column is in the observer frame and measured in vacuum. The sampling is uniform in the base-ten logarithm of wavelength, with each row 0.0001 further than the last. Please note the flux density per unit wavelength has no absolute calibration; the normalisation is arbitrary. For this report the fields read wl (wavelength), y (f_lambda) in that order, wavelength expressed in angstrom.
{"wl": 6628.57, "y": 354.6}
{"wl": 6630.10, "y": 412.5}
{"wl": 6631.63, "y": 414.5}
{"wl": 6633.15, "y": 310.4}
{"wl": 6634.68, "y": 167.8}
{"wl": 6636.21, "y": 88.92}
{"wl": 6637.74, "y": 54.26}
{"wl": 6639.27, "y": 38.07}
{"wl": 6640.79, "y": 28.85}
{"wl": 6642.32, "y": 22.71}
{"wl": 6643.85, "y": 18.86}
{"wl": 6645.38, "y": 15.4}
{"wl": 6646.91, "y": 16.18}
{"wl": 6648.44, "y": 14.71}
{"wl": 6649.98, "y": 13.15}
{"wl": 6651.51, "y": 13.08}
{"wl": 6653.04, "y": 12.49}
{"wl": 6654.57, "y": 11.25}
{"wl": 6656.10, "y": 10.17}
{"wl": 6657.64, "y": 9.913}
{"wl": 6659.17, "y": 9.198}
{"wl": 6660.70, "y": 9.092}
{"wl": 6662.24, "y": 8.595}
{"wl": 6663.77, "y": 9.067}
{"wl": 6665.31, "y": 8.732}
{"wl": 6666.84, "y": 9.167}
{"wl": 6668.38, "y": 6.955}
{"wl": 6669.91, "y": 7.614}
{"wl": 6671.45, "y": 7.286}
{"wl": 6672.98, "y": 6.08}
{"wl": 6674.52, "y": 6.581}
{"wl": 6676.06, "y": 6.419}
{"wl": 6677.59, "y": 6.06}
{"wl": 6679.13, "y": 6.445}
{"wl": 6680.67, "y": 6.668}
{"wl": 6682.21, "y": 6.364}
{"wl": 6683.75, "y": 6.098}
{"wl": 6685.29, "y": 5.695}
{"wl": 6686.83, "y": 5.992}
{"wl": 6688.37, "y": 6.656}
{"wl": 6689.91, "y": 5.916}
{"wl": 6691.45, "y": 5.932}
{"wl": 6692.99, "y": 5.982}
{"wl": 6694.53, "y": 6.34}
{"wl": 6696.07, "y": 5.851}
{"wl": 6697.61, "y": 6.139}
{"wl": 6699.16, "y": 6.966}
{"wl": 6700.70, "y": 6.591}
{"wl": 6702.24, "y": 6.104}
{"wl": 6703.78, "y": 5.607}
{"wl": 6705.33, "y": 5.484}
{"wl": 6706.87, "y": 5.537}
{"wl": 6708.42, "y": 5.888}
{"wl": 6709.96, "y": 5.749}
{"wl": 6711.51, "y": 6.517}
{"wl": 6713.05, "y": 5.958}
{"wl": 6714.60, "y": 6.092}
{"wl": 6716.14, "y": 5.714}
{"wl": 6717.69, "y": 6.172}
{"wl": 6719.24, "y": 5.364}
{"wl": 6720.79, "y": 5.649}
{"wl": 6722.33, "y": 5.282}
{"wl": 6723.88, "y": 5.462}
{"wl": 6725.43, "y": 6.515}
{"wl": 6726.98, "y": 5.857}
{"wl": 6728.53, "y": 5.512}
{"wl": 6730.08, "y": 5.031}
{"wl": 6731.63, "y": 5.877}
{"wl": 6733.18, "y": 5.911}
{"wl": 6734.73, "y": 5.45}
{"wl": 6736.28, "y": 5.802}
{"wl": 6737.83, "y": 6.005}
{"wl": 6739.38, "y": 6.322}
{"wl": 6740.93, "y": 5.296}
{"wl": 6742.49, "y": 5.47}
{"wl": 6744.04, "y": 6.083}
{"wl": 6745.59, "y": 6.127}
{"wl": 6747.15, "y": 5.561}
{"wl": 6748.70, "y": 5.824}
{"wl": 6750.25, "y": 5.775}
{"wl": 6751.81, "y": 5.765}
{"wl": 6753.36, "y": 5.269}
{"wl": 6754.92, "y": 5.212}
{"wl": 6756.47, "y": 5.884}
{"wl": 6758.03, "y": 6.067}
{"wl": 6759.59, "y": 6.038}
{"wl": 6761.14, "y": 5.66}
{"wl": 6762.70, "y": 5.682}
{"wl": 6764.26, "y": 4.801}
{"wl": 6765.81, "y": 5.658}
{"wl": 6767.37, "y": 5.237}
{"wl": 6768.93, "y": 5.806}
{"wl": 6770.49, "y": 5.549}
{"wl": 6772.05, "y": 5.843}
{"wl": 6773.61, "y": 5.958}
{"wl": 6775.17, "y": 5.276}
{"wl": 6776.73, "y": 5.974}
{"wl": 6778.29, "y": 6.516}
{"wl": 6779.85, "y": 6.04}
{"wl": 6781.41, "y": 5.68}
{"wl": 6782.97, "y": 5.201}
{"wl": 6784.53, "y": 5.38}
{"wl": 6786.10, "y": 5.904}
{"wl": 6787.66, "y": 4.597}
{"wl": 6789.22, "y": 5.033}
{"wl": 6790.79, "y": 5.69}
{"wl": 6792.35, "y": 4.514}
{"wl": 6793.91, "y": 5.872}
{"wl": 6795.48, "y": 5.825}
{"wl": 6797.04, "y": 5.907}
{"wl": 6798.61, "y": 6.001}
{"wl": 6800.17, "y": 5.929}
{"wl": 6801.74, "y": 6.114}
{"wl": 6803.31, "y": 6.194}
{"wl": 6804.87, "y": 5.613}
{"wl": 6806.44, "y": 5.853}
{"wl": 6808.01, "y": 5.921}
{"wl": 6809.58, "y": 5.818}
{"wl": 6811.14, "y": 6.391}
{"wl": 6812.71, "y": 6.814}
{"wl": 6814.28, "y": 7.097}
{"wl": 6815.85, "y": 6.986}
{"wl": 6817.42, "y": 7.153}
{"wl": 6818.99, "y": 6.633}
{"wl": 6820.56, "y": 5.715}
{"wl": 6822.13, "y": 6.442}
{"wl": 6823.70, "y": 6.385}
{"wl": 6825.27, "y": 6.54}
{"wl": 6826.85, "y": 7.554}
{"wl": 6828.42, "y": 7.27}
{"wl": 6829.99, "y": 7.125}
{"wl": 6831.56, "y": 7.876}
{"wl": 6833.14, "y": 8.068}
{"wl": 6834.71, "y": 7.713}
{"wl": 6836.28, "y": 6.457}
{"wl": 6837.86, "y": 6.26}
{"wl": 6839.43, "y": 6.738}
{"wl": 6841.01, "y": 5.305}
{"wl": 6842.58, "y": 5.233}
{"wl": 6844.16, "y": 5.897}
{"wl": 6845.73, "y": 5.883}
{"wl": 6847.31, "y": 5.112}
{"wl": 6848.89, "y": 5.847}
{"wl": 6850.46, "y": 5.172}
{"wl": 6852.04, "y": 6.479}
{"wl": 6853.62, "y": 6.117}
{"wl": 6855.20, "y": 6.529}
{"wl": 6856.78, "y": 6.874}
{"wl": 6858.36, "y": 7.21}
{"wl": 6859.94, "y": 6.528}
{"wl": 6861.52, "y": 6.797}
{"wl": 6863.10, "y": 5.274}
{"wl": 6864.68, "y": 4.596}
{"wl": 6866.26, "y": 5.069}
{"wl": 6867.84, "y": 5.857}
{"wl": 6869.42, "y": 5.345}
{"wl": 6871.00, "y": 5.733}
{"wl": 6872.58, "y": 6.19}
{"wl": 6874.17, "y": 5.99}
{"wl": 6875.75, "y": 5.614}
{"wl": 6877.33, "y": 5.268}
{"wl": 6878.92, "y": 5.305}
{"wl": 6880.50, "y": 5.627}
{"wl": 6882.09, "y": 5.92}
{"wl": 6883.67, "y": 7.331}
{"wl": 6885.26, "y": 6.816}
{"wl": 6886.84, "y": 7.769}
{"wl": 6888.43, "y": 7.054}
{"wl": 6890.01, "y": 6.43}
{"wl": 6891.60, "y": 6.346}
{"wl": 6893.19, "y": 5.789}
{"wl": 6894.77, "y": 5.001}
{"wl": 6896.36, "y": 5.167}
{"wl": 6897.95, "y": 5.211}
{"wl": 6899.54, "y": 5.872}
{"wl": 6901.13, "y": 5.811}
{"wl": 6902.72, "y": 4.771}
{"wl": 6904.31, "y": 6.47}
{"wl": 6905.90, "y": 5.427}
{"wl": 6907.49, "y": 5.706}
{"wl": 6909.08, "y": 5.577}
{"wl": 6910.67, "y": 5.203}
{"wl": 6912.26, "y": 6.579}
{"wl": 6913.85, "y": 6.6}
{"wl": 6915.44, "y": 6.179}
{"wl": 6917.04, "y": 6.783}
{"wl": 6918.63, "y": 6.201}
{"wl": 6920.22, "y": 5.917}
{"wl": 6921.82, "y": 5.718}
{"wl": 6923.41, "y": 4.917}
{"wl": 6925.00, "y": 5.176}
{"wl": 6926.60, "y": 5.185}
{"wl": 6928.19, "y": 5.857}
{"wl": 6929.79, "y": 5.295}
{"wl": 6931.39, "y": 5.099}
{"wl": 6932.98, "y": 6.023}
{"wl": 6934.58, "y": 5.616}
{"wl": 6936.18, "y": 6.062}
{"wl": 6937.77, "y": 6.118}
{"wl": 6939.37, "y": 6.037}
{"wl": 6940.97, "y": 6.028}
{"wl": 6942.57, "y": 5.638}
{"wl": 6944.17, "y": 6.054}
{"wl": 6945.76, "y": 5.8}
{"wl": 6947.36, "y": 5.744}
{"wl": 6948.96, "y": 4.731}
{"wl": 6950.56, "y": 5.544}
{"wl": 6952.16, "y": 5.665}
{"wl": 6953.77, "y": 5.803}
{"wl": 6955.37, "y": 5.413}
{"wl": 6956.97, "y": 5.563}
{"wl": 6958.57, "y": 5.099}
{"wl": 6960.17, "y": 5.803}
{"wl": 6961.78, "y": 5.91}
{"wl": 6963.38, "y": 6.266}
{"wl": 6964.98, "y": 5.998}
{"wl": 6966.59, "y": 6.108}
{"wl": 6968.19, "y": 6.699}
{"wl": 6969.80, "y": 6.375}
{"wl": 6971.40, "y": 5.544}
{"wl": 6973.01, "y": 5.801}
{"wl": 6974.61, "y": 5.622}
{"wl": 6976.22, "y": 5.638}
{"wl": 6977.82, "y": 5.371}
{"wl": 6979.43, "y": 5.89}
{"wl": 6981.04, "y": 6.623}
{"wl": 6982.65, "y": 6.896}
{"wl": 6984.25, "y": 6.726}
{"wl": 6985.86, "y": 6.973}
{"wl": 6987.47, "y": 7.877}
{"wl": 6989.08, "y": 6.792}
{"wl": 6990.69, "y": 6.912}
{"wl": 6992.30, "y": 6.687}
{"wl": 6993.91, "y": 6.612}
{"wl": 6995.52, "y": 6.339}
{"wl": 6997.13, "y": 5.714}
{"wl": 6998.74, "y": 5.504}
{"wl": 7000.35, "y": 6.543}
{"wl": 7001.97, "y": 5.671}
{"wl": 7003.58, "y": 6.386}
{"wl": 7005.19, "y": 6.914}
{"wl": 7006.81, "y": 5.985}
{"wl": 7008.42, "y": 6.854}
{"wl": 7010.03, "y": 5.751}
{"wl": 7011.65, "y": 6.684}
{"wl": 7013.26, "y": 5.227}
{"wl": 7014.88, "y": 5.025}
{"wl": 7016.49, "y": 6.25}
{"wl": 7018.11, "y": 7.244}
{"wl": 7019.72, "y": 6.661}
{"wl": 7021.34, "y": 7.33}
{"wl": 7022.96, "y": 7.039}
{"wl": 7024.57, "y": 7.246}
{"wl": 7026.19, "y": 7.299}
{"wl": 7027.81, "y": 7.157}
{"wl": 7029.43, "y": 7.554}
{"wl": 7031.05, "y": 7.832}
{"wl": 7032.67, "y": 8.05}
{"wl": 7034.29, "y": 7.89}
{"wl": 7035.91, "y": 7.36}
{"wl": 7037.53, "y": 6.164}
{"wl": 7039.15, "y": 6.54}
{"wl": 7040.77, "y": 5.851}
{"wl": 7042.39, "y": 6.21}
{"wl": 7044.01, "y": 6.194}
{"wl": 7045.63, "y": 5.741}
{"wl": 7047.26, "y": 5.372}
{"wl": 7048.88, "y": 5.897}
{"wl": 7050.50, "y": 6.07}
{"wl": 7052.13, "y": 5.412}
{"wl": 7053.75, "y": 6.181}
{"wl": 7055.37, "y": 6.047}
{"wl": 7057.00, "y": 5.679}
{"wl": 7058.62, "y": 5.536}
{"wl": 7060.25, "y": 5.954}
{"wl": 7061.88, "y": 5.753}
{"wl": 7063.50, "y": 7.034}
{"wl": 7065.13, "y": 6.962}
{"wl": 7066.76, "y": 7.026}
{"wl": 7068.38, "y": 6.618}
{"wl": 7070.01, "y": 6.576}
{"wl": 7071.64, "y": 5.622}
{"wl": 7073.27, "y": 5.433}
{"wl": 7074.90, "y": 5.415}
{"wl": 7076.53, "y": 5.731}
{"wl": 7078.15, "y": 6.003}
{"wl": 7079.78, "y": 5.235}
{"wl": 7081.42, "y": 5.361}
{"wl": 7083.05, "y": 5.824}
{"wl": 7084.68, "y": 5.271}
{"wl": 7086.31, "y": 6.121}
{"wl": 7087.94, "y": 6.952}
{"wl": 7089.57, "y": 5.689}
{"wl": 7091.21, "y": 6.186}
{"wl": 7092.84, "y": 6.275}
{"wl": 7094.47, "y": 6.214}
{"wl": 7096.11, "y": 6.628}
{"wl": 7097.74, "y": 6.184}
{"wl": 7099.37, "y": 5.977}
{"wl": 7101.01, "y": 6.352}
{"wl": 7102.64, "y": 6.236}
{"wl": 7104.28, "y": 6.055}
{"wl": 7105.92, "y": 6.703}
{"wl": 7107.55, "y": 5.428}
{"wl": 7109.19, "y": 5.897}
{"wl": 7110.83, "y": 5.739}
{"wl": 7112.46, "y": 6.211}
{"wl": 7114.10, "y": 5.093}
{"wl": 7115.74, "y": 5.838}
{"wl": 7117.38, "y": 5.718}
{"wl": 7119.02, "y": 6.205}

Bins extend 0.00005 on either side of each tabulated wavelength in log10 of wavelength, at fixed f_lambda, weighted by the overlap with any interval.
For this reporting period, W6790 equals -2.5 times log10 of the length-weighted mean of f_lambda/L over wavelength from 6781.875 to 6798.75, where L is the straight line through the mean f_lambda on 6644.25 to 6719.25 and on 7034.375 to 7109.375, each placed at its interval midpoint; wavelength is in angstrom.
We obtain 0.33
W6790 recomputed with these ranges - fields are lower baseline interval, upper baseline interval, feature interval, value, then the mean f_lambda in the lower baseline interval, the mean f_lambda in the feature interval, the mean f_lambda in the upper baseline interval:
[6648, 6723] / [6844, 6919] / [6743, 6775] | 0.20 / 7.32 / 5.68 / 5.96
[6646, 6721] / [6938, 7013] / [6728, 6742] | 0.28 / 7.6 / 5.69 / 6.09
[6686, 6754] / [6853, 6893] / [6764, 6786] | 0.06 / 5.87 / 5.67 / 6.14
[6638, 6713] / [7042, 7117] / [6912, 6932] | 0.28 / 9.84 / 5.79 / 6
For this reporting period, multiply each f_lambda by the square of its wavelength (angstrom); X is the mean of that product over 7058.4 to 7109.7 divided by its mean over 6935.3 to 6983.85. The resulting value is 1.1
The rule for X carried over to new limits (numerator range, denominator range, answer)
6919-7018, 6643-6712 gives 0.79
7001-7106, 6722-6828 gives 1.16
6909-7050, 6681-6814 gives 1.14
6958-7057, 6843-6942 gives 1.12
